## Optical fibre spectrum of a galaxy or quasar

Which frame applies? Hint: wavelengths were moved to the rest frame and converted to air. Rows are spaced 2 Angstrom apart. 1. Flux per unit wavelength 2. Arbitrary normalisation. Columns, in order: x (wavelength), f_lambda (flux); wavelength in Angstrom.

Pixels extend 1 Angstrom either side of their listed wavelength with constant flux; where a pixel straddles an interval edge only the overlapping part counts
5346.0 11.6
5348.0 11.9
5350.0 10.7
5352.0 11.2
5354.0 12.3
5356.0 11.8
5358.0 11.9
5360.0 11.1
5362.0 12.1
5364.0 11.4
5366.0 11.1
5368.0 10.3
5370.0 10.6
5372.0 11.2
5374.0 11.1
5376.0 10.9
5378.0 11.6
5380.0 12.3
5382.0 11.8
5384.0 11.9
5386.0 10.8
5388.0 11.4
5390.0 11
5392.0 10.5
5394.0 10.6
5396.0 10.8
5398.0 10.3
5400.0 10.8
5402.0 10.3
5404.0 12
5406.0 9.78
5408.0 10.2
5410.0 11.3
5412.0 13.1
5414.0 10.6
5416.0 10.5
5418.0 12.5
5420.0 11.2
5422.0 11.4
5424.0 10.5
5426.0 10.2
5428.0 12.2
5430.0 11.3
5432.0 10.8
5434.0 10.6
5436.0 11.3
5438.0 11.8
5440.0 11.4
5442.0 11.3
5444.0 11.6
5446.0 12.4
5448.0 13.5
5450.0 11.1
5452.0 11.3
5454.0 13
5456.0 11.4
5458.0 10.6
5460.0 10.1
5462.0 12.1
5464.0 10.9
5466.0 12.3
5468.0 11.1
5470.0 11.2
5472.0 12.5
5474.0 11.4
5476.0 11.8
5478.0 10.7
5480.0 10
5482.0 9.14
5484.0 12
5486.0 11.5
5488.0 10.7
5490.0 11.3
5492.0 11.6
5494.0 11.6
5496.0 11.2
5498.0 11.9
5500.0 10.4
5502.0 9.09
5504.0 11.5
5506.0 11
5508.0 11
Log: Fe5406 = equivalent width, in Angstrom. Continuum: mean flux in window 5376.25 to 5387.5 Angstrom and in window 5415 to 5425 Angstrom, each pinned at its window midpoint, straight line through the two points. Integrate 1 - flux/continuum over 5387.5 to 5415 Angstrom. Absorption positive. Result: 1.2 Angstrom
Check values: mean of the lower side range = 11.6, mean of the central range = 10.9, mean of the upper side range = 11.2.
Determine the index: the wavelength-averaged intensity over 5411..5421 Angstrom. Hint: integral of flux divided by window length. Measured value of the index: 11.6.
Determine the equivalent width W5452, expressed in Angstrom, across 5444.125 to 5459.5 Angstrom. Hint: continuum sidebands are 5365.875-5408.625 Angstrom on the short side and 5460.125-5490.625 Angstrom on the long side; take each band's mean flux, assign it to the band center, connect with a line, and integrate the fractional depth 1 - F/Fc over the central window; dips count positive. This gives -0.9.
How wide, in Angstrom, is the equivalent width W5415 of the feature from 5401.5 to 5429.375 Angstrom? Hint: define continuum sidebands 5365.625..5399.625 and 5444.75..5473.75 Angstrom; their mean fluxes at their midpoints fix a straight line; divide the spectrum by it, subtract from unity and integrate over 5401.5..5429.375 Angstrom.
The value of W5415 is 0.44 Angstrom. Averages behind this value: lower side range 11.1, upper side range 11.7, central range 11.1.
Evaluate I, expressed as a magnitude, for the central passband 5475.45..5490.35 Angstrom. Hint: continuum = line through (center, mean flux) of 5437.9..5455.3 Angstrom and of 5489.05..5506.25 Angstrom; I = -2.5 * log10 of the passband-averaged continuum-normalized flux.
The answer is 0.05 mag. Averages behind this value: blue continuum 11.9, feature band 10.8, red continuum 11.1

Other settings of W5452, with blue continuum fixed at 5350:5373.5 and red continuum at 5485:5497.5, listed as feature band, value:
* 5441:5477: -1.0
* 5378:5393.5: -0.1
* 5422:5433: 0.3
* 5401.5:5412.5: 0.3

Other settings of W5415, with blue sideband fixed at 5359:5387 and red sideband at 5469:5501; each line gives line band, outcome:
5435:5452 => -0.8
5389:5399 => 0.6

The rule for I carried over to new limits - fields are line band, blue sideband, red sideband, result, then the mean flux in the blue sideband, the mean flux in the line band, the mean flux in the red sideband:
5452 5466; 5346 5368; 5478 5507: -0.034 mag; 11.5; 11.4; 10.9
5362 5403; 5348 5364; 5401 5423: 0.032 mag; 11.6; 11.1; 11.2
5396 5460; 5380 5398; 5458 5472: -0.005 mag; 11.1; 11.3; 11.3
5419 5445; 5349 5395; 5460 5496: 0.006 mag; 11.3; 11.2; 11.2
